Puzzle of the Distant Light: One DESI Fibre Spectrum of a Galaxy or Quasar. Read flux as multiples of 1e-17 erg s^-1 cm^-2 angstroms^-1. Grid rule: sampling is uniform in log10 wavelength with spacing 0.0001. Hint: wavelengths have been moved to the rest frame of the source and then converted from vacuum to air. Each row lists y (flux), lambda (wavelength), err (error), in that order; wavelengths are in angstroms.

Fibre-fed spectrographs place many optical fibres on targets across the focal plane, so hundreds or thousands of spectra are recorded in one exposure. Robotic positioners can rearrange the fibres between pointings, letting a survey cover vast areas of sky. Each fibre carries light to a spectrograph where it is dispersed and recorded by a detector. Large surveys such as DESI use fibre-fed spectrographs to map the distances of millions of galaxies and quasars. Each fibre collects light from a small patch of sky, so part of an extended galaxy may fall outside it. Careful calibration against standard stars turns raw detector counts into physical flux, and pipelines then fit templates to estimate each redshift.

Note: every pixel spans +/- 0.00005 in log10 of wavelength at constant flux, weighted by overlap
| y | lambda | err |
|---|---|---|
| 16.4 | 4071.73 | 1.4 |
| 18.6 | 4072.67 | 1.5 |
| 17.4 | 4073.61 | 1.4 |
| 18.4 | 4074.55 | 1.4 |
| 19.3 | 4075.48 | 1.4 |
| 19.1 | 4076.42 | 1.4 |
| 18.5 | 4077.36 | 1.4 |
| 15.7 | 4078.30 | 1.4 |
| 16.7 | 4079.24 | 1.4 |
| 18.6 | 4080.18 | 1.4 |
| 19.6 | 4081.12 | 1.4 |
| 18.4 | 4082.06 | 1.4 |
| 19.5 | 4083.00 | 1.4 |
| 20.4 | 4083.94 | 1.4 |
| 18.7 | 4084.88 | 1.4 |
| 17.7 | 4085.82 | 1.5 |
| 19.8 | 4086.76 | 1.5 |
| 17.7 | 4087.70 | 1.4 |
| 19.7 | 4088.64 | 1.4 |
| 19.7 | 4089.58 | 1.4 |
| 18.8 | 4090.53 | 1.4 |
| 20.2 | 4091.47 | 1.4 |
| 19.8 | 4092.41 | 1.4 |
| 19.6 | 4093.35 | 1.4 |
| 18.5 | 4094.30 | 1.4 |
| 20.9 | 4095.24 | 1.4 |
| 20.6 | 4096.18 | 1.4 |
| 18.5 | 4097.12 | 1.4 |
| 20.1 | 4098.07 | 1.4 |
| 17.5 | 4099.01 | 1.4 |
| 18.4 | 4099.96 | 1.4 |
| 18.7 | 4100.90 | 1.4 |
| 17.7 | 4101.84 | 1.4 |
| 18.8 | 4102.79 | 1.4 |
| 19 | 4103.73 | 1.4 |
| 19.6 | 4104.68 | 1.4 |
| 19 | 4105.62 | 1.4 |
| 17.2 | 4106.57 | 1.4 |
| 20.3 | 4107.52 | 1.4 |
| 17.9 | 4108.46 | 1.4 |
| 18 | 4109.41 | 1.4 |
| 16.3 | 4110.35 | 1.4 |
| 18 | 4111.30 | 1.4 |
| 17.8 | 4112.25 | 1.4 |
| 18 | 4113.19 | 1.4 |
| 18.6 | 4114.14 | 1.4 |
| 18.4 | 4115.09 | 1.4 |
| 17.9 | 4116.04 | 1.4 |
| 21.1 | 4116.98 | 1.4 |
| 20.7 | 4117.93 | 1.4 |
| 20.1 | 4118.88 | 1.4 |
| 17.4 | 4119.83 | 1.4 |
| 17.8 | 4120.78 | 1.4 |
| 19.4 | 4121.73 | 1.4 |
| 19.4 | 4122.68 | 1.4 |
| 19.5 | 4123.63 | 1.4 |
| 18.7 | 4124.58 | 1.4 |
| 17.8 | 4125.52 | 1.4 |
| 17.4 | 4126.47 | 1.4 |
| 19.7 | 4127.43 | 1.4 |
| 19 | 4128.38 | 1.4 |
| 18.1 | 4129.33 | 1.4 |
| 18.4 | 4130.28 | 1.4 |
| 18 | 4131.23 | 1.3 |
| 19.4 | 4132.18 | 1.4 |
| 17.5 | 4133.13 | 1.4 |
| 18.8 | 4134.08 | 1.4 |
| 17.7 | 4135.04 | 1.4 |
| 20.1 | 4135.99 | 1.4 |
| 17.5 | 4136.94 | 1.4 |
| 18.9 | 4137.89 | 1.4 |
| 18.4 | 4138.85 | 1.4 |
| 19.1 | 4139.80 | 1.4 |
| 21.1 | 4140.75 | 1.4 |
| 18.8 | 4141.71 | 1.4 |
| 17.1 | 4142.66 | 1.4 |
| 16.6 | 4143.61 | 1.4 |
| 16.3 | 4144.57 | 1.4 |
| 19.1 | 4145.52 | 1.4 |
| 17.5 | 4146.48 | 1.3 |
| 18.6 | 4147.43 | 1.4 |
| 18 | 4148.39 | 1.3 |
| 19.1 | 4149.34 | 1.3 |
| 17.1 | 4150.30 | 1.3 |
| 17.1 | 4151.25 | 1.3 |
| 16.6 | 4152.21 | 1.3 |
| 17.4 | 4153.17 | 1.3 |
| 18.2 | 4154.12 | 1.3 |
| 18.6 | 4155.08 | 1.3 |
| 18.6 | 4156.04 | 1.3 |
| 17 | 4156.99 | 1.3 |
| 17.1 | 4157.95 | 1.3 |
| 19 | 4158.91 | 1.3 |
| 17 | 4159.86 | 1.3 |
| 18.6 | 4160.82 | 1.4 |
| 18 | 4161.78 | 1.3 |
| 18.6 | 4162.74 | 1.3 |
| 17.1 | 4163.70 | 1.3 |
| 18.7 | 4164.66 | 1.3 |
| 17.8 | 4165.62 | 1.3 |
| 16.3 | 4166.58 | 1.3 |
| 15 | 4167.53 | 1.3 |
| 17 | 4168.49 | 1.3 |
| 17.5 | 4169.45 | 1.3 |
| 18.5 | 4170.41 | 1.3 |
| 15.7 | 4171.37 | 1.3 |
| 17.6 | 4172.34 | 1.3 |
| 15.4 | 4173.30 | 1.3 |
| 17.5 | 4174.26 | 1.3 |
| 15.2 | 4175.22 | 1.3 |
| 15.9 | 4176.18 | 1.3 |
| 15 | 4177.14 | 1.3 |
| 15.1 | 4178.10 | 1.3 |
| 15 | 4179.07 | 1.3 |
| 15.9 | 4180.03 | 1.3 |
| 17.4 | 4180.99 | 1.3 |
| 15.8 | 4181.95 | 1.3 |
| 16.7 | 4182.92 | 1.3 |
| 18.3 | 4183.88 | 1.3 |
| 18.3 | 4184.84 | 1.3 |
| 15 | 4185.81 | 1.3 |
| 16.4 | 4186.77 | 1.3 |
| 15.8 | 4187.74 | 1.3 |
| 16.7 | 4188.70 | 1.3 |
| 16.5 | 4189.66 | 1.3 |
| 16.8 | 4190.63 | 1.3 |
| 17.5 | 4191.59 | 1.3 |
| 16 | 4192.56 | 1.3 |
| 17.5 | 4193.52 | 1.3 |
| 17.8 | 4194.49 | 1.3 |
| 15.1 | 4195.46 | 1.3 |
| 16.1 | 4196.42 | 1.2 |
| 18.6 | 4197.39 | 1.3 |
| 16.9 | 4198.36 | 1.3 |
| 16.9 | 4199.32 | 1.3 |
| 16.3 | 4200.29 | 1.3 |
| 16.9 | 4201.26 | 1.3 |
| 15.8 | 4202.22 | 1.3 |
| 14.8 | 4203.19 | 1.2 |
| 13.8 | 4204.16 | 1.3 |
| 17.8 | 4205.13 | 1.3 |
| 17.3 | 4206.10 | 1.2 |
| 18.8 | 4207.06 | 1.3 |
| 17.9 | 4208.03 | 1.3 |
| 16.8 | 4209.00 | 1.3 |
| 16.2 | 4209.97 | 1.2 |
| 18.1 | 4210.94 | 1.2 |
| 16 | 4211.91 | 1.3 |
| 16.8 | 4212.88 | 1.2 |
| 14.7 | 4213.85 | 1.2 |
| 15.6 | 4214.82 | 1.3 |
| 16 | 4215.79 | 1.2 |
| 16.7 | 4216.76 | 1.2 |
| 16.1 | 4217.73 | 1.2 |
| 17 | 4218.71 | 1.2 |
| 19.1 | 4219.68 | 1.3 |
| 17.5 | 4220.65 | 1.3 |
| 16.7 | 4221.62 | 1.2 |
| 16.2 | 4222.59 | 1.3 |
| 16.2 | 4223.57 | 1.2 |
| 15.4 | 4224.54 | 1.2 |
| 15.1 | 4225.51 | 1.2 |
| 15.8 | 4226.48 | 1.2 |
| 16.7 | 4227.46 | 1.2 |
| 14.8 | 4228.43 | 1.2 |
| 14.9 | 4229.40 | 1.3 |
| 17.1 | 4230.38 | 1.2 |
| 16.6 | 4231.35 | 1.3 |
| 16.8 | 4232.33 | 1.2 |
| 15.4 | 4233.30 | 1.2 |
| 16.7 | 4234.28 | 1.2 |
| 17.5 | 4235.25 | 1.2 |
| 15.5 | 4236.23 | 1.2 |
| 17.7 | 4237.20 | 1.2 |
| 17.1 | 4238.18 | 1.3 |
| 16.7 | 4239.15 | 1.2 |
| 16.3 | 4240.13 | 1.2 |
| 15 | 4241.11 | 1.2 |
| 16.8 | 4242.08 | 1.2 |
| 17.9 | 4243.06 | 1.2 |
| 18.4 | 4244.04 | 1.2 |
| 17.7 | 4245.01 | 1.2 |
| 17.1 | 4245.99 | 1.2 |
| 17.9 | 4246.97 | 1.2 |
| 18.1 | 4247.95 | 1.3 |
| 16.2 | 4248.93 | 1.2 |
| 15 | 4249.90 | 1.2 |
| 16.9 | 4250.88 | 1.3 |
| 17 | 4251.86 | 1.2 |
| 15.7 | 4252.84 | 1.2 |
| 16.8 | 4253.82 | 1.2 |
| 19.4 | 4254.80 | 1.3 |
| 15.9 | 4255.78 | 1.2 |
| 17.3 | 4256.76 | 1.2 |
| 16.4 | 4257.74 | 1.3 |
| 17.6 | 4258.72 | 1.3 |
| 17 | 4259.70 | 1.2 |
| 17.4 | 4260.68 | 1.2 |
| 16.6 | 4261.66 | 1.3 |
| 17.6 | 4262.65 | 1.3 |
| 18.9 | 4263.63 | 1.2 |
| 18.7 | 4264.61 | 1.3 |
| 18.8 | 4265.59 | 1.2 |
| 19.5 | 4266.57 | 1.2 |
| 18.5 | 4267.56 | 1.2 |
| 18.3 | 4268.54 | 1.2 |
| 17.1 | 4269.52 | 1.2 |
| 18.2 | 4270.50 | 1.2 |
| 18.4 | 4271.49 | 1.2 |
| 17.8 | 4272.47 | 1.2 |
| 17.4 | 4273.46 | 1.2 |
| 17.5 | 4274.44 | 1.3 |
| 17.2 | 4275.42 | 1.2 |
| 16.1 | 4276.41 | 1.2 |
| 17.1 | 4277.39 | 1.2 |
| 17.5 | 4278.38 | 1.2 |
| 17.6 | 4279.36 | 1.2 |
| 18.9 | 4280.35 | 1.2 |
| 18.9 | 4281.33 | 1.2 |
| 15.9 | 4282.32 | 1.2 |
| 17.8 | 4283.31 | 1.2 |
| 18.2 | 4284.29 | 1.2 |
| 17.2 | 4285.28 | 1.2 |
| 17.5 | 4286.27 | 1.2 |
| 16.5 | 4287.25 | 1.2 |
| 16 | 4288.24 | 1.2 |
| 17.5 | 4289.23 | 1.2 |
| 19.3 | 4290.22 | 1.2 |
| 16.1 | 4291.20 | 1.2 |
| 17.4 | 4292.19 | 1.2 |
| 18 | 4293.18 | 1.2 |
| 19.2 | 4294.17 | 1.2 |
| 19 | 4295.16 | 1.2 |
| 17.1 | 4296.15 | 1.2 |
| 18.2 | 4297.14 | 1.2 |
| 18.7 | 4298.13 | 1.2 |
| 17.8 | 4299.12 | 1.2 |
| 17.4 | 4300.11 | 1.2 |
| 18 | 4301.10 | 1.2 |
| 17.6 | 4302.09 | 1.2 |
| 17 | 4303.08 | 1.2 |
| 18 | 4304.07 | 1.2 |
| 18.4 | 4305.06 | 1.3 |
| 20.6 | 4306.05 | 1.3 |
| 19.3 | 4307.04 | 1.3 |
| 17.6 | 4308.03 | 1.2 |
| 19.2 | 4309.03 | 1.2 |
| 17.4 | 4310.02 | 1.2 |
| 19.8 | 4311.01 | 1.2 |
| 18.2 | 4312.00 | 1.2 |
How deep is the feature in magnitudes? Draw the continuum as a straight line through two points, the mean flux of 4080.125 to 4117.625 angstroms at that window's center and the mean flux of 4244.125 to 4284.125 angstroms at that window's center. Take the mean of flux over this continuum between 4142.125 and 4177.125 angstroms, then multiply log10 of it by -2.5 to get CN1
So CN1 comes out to 0.06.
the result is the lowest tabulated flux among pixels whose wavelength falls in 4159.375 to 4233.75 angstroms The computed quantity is 13.8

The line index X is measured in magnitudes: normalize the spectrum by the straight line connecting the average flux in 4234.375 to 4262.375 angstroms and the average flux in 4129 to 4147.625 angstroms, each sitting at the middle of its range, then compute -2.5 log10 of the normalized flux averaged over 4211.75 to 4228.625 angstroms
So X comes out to 0.07 mag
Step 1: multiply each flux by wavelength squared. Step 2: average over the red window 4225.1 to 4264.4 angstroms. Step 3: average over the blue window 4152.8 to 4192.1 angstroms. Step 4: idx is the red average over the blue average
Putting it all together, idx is 1.03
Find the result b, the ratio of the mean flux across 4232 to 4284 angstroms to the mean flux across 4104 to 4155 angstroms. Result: 0.94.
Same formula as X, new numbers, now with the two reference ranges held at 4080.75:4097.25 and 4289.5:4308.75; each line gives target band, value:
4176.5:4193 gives 0.15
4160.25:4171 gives 0.08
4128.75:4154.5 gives 0.05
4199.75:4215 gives 0.13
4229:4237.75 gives 0.13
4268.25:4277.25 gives 0.05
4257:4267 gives 0.03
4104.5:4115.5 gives 0.06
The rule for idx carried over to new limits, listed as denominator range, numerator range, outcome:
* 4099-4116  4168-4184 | 0.93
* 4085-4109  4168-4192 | 0.90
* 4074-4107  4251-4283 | 1.01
